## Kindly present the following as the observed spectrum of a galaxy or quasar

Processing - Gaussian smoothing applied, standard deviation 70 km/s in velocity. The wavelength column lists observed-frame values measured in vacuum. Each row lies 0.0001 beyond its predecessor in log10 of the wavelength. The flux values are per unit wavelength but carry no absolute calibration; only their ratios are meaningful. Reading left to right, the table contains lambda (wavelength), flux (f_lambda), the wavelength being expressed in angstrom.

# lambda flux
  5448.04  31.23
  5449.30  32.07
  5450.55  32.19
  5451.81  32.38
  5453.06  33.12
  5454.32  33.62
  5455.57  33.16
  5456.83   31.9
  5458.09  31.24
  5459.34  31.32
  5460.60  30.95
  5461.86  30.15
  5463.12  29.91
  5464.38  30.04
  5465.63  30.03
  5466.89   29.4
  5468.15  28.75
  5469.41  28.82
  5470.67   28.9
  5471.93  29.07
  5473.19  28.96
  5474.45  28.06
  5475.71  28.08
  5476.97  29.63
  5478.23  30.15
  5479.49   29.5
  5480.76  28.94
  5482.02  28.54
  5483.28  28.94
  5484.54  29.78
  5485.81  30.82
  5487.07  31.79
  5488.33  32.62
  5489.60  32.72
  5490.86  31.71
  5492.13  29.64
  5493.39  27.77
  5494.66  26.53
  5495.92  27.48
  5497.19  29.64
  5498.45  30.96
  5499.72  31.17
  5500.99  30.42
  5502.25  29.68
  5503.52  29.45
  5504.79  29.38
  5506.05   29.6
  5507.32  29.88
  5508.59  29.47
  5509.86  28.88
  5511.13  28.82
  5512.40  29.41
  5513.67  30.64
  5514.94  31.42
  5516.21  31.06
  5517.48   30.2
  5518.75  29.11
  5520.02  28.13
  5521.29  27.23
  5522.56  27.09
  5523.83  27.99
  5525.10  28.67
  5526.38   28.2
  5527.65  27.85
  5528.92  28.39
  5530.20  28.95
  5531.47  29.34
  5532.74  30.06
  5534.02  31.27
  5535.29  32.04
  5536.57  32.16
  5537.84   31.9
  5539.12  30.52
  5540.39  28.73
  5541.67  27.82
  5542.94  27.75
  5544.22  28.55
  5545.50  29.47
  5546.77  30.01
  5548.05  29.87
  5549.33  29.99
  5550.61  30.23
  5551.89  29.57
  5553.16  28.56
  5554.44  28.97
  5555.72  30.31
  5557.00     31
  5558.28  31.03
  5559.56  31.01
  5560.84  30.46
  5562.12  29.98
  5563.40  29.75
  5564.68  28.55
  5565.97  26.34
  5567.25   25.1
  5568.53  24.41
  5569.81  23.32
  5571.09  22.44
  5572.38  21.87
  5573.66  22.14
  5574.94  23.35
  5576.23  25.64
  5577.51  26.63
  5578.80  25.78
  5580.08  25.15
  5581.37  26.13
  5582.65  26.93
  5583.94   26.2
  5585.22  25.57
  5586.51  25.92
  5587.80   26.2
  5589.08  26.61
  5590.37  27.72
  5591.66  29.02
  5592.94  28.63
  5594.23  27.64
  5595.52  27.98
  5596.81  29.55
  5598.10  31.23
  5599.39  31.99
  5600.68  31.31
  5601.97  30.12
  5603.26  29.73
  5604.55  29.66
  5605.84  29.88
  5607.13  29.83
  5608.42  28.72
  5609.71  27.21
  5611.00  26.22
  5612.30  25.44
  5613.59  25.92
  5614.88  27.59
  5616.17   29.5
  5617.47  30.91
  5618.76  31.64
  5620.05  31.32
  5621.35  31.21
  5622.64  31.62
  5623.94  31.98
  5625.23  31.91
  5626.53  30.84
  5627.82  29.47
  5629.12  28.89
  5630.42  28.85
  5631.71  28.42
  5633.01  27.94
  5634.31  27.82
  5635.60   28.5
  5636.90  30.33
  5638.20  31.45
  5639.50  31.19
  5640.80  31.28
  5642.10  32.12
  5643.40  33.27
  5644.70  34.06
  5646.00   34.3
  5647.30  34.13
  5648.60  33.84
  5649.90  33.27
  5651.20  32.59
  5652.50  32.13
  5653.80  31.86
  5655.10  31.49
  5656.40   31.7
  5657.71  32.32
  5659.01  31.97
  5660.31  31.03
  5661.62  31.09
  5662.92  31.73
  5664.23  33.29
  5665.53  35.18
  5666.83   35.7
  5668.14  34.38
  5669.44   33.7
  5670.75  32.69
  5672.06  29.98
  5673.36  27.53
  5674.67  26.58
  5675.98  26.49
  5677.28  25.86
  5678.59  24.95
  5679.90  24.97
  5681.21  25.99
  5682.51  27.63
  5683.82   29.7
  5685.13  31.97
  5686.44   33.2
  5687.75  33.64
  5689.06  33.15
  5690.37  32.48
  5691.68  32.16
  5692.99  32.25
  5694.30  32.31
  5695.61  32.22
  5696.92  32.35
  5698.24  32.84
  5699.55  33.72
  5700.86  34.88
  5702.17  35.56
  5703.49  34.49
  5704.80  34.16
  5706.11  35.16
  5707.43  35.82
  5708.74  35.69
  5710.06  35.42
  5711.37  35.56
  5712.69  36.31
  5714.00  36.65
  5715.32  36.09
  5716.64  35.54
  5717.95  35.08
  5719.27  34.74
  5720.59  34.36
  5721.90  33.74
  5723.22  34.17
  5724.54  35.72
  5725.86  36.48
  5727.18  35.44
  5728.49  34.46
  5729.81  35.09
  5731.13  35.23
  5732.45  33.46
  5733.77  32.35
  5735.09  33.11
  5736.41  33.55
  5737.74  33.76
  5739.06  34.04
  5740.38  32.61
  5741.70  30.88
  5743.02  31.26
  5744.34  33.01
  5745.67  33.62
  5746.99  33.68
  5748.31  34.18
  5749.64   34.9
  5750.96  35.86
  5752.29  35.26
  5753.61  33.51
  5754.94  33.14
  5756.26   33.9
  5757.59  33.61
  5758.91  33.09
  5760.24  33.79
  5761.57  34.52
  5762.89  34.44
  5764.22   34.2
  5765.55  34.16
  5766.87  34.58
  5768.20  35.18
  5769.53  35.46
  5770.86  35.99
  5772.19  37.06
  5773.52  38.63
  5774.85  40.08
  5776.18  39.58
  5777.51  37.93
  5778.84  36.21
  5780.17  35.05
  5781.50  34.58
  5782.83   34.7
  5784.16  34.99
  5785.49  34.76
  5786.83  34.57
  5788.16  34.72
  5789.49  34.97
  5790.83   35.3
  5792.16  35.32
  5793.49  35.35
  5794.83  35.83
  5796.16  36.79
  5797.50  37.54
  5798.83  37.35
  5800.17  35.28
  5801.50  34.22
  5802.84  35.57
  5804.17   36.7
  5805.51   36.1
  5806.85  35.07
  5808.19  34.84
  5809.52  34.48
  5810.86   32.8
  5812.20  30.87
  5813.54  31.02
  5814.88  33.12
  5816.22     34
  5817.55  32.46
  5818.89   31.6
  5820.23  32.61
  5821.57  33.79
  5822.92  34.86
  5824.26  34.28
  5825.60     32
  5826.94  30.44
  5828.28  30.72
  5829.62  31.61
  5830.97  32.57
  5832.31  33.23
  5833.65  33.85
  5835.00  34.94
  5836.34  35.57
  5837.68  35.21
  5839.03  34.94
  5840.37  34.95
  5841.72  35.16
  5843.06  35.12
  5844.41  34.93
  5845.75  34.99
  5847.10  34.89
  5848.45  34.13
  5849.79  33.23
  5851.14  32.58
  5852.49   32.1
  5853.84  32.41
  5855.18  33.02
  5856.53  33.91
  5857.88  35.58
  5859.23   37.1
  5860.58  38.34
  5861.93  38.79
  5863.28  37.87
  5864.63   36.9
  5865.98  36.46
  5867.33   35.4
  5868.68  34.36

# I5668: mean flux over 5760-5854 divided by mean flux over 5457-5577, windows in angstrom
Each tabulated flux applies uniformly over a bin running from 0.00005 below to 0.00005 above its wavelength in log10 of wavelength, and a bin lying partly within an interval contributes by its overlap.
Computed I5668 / 1.19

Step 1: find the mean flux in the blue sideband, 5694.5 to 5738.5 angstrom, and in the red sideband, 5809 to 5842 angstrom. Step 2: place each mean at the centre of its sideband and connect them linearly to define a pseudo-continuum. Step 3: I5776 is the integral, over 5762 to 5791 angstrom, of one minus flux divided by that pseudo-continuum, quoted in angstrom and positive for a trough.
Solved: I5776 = -1.7 angstrom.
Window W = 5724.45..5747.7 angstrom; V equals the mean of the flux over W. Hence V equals 33.7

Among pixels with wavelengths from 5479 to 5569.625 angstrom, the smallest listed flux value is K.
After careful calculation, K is 24.41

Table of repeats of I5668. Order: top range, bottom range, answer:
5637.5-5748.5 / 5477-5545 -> 1.11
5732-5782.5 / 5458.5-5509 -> 1.16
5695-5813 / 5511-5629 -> 1.22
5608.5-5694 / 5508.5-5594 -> 1.09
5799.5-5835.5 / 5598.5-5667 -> 1.08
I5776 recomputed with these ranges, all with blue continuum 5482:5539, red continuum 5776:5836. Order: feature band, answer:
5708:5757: -1.71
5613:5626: 0.44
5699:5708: -0.57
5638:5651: -0.45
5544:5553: 0.20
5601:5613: 1.02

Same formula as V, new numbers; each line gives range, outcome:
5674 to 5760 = 33.1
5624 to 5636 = 29.3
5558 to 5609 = 27.5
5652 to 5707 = 31.6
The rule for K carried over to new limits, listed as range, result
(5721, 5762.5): 30.88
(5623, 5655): 27.82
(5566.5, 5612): 21.87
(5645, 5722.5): 24.95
